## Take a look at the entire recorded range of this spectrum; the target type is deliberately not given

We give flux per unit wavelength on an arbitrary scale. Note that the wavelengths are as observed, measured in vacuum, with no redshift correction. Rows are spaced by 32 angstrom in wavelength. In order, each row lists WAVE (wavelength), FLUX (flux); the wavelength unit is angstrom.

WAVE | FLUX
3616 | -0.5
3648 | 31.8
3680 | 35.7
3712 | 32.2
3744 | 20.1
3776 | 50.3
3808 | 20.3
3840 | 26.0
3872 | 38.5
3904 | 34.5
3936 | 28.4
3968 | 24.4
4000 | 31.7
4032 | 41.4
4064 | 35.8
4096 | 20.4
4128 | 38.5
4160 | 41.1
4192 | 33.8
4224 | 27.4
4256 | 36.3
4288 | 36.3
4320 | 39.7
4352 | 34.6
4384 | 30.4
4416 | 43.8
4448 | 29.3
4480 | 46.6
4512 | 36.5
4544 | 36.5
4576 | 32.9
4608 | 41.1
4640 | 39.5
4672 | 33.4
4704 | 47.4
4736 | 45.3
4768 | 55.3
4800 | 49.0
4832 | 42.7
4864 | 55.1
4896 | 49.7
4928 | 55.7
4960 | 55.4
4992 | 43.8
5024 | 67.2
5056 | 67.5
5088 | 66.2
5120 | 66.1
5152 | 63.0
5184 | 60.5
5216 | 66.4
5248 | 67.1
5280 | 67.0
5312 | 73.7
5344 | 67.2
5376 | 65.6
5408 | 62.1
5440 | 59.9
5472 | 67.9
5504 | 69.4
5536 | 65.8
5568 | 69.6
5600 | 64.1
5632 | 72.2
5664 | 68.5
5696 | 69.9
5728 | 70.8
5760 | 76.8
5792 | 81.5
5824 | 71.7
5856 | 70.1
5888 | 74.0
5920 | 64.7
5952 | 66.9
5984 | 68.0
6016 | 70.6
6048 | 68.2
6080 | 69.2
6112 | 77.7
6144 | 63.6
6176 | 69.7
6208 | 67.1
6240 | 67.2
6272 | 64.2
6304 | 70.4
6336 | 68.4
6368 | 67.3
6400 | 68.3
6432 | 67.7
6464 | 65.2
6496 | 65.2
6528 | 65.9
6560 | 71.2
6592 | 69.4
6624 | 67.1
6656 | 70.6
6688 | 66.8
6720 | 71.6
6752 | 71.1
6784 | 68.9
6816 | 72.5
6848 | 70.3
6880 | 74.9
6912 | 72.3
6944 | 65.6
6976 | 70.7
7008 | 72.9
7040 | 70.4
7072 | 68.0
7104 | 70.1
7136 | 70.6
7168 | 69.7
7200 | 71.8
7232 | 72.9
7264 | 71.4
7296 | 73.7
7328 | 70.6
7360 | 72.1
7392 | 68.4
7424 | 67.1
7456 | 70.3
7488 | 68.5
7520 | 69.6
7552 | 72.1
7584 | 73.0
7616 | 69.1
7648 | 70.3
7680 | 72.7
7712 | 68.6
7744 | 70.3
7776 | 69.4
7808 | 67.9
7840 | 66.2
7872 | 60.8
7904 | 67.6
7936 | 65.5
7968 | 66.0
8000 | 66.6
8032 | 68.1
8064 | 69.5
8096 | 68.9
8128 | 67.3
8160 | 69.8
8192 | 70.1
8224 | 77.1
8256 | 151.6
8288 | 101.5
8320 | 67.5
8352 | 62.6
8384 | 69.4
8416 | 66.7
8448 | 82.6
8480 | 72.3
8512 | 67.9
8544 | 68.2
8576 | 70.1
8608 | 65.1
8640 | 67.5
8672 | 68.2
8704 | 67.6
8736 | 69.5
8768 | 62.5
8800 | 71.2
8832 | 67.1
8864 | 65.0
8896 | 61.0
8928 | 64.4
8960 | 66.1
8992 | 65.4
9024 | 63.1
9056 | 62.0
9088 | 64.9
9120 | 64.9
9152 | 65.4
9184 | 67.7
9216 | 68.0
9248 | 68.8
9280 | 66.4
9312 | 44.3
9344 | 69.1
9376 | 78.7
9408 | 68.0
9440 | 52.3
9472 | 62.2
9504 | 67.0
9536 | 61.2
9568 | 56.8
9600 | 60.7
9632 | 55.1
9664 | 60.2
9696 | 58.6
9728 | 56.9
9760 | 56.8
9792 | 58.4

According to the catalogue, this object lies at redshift 0.26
